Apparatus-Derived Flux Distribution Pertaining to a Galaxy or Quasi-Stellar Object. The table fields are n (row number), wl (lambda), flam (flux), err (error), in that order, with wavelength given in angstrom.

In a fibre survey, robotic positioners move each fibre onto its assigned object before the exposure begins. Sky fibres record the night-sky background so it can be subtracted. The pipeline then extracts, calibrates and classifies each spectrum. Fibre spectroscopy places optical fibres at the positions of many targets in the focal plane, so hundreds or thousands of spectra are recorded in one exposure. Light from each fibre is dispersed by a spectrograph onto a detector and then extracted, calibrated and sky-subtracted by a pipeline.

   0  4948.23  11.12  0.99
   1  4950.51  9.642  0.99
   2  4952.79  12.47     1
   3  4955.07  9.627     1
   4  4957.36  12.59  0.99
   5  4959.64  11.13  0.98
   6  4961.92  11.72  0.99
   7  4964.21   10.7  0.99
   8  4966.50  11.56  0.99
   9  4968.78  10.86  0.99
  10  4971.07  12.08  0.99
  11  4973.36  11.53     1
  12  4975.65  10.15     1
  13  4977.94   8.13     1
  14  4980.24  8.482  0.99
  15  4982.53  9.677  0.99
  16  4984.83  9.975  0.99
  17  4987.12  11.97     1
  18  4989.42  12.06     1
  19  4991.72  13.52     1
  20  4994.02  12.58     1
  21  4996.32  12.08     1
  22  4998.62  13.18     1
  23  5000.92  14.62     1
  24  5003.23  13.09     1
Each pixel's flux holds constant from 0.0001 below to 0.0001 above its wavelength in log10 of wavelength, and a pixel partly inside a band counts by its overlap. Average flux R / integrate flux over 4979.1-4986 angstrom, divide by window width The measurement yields 9.4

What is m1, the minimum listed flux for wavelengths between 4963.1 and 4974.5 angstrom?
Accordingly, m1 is 10.7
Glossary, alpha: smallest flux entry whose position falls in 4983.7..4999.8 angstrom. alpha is 9.975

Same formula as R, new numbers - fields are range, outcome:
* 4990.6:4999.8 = 12.8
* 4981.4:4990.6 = 10.9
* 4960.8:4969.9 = 11.2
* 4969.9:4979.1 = 10.5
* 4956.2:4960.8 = 11.9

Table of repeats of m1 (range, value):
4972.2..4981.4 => 8.13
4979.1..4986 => 8.482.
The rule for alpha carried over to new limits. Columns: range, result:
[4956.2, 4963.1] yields 11.13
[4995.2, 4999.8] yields 12.08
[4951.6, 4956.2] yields 9.627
